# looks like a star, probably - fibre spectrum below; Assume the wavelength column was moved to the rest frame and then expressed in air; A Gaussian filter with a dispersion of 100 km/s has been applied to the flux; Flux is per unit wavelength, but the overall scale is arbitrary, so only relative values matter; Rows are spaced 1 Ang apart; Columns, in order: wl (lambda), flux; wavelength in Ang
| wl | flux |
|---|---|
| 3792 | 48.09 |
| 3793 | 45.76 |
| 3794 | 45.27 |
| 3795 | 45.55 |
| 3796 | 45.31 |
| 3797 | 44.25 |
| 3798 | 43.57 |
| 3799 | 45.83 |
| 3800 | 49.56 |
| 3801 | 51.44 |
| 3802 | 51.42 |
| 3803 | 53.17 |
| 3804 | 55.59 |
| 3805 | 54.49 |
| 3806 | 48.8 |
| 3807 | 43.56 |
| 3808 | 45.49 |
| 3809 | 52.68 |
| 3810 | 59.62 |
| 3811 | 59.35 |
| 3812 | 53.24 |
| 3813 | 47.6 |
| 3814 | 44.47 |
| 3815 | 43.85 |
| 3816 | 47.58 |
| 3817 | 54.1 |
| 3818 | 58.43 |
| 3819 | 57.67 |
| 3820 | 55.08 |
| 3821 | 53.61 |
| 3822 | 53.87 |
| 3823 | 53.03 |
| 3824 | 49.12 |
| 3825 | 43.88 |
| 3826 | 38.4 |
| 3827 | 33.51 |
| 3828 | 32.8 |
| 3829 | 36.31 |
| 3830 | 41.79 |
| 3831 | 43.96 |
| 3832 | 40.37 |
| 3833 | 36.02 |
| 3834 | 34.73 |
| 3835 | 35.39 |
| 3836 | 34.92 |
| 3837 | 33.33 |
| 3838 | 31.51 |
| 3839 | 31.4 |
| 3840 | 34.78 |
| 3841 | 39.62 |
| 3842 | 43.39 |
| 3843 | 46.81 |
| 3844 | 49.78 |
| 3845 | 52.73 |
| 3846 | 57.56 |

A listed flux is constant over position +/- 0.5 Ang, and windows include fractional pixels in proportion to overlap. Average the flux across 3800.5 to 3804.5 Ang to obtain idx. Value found 52.9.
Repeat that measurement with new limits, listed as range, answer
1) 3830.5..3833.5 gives 40.1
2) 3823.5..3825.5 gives 46.5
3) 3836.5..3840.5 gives 32.8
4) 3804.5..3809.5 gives 49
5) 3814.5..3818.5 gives 51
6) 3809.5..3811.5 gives 59.5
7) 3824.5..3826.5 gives 41.1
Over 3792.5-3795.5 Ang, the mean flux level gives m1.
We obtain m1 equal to 45.5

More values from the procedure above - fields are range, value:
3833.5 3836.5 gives 35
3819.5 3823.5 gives 53.9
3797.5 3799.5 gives 44.7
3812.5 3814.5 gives 46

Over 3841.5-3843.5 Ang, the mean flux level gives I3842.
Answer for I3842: 45.1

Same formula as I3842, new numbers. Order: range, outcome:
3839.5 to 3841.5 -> 37.2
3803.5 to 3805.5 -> 55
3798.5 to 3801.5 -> 48.9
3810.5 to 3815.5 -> 49.7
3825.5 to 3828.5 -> 34.9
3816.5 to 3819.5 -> 56.7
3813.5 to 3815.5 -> 44.2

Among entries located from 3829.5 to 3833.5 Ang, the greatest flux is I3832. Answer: 43.96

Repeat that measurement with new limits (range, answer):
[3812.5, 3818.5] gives 58.43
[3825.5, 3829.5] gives 38.4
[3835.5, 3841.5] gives 39.62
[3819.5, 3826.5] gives 55.08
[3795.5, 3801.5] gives 51.44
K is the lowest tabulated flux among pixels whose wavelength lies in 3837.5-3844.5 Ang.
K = 31.4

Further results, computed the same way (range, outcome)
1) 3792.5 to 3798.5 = 43.57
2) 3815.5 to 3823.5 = 47.58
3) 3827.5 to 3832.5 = 32.8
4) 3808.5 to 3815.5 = 43.85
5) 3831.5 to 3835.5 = 34.73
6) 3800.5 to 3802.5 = 51.42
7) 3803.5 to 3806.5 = 48.8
